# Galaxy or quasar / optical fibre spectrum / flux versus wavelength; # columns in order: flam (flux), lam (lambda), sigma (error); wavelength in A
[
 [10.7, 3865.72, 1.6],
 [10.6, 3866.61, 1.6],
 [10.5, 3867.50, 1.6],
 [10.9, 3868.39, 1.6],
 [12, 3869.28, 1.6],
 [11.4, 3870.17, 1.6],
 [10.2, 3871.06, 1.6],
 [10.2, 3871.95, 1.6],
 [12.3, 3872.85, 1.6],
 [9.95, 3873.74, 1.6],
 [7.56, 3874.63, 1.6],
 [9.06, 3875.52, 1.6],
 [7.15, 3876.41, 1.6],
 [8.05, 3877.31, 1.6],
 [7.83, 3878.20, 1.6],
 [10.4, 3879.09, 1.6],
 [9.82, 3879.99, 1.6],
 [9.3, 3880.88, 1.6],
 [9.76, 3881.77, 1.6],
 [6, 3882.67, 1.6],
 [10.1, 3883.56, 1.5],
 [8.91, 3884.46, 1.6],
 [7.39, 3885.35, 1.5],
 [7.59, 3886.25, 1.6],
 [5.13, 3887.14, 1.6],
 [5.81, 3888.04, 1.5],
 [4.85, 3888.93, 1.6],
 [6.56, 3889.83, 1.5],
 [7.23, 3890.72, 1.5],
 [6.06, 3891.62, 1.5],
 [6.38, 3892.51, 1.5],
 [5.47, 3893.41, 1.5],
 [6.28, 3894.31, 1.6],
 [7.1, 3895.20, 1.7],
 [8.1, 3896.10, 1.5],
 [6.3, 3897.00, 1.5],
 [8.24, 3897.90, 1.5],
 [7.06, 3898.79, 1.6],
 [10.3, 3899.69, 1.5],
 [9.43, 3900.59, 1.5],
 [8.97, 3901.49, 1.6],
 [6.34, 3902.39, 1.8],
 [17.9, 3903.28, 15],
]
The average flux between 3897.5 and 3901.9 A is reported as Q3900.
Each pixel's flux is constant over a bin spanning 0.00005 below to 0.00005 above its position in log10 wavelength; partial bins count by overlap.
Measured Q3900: 8.81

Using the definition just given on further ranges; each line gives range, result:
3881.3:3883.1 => 7.91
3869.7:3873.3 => 11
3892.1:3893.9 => 5.9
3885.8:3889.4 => 5.85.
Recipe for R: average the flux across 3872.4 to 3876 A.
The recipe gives 9.7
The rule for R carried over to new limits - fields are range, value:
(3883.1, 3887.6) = 7.81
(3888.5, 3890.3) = 5.74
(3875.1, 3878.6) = 8.01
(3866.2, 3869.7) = 11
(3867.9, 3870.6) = 11.4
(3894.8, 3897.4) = 7.17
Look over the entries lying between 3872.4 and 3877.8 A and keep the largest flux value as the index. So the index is 12.3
